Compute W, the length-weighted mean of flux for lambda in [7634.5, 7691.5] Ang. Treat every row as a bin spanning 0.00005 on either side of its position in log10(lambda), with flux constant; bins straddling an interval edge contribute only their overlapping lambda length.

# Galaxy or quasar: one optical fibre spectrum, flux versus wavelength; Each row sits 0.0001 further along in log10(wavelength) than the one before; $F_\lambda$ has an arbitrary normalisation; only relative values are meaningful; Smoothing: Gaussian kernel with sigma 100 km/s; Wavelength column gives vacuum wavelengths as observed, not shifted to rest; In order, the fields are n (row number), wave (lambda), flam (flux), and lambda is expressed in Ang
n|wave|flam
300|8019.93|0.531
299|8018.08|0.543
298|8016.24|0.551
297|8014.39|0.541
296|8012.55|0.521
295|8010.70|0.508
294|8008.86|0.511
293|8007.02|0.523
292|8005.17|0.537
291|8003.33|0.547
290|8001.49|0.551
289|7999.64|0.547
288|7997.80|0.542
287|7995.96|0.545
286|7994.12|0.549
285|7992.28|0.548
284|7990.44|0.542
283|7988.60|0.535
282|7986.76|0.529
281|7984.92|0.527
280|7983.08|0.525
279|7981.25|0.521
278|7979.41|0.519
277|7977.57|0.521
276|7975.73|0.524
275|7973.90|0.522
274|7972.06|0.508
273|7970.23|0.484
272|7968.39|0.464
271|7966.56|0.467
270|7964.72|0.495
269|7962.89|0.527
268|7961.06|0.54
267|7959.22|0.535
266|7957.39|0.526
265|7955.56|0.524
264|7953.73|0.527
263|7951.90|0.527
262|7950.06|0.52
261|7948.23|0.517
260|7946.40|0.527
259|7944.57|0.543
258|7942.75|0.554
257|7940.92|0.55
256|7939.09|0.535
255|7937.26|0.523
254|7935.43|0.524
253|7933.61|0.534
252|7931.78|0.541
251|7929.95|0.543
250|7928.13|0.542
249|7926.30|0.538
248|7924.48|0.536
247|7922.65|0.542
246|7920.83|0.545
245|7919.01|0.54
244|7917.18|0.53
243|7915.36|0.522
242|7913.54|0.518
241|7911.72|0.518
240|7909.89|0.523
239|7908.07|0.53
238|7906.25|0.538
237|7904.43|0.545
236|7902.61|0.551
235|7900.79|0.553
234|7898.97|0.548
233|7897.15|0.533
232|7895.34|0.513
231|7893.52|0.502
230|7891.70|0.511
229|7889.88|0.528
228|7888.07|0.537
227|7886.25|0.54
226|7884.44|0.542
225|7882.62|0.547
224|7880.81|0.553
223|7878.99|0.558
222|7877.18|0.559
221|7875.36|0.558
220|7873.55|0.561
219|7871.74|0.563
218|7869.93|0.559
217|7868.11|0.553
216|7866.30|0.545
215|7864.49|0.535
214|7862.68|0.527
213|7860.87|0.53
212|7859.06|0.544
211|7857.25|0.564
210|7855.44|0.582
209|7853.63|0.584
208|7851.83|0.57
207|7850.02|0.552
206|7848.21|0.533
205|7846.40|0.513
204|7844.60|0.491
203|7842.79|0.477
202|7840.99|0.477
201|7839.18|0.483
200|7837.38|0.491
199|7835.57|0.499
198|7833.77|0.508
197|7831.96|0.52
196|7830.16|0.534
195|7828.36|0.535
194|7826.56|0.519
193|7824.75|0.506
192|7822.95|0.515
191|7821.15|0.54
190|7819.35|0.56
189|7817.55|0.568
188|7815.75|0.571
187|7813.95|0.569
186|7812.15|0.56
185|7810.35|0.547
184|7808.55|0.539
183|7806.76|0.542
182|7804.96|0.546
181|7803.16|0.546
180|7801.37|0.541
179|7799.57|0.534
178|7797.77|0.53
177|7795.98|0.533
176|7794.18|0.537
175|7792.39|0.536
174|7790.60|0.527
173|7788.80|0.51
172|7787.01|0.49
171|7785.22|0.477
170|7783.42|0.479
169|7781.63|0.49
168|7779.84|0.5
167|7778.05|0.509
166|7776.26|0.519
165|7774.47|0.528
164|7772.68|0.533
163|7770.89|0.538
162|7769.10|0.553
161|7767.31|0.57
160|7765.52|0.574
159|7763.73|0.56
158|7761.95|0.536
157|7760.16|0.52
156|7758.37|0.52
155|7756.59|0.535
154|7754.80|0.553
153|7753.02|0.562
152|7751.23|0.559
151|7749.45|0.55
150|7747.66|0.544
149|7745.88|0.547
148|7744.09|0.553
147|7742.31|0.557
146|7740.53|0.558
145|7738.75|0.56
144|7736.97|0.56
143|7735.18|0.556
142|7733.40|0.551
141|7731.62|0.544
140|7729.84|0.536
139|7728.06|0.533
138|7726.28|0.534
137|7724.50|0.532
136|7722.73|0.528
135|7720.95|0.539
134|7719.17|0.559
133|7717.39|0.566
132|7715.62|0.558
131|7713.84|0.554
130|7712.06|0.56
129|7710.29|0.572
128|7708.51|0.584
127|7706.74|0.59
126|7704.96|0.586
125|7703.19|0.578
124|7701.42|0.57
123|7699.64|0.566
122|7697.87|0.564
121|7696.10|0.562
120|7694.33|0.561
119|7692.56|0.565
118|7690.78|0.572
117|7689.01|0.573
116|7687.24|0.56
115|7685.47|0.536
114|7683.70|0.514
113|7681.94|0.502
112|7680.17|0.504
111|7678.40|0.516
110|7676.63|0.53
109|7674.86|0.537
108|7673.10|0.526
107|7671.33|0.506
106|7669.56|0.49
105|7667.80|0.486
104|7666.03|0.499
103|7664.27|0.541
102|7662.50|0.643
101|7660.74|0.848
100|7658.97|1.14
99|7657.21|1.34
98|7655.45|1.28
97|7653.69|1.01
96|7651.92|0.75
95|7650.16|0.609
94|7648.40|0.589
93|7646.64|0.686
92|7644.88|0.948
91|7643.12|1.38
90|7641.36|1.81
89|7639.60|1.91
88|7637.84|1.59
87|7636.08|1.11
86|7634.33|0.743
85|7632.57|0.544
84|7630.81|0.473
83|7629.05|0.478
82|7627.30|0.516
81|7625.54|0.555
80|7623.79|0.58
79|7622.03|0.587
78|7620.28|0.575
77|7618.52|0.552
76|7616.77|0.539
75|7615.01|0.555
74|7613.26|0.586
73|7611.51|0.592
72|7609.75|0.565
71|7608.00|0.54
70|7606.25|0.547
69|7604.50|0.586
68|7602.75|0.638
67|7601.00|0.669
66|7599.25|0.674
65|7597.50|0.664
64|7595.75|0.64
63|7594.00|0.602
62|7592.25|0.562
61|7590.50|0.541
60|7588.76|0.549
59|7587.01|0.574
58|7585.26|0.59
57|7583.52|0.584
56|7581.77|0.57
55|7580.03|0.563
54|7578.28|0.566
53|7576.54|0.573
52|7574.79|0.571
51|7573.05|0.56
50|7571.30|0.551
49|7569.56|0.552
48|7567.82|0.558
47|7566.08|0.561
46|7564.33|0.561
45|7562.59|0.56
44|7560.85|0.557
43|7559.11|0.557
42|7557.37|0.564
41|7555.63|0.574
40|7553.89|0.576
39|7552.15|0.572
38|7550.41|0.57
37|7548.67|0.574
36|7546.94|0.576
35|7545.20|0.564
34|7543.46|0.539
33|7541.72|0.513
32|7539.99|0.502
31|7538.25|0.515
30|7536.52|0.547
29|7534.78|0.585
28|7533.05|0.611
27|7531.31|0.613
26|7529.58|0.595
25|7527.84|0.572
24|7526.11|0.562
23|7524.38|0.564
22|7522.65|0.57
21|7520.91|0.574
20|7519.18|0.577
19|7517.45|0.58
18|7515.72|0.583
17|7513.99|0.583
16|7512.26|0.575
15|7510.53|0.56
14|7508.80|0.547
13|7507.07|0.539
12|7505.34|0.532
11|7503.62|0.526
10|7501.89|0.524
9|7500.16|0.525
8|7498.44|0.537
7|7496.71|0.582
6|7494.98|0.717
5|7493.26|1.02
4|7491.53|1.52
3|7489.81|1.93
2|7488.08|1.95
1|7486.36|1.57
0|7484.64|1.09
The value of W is 0.813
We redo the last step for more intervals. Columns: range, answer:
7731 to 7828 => 0.538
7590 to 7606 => 0.618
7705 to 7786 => 0.544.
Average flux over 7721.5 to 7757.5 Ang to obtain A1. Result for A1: 0.548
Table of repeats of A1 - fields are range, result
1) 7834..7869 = 0.529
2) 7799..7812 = 0.543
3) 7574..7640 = 0.645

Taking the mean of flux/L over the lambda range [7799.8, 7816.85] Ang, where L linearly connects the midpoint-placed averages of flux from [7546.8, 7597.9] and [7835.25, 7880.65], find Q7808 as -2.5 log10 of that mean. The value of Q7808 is -0.02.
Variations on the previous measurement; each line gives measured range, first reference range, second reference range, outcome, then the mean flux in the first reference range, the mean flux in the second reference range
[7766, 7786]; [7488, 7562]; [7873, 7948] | 0.112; 0.647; 0.537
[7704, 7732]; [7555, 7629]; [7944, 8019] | 0.007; 0.574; 0.526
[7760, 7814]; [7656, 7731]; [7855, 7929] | 0.070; 0.59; 0.54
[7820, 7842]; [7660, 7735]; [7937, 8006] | 0.061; 0.554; 0.527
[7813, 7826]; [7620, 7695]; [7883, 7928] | 0.118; 0.751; 0.533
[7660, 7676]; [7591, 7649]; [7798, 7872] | 0.238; 0.745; 0.536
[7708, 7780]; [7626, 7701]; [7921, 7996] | 0.251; 0.75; 0.527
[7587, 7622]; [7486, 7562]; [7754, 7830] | 0.080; 0.676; 0.533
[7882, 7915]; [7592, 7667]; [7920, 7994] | 0.077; 0.775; 0.526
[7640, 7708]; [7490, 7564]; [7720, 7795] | -0.244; 0.61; 0.536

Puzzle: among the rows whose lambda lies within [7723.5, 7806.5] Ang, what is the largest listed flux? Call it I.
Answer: 0.574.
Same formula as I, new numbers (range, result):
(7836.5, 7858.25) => 0.584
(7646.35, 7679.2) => 1.34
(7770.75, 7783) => 0.538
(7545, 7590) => 0.59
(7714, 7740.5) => 0.566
